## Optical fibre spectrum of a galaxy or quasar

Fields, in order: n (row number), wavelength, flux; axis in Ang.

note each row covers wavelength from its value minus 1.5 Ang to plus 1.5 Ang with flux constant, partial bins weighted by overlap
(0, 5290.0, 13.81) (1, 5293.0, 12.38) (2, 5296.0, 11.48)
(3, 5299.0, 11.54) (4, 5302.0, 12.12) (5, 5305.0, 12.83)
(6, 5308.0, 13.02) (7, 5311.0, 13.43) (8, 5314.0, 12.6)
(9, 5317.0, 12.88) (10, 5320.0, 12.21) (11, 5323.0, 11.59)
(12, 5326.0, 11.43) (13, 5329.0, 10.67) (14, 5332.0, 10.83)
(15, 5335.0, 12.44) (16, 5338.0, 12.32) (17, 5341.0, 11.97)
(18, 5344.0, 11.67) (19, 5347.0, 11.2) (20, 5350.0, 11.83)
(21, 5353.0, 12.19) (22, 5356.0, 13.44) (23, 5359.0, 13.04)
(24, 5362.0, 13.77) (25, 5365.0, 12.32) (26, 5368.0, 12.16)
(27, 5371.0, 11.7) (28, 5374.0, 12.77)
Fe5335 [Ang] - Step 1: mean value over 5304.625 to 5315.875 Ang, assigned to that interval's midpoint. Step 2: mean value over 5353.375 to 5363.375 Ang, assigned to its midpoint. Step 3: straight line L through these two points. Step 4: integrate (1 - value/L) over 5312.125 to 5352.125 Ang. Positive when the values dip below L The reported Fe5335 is 3.9 Ang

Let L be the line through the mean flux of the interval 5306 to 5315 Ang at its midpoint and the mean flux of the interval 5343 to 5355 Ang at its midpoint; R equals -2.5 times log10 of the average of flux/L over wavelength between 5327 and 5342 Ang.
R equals 0.06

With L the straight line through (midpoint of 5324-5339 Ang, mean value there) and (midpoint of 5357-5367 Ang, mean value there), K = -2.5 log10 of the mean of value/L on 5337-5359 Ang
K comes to 0.016 mag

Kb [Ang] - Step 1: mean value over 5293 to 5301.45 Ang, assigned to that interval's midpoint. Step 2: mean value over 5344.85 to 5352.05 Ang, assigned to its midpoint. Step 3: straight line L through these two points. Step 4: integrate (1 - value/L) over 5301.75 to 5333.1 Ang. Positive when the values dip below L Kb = -1.3 Ang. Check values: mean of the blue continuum 11.7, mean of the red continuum 11.6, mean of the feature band 12.2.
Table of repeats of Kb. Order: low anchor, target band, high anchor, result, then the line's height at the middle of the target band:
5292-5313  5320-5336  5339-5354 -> 0.8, 12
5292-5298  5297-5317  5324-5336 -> -1.6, 11.7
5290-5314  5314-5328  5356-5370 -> 0.6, 12.6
